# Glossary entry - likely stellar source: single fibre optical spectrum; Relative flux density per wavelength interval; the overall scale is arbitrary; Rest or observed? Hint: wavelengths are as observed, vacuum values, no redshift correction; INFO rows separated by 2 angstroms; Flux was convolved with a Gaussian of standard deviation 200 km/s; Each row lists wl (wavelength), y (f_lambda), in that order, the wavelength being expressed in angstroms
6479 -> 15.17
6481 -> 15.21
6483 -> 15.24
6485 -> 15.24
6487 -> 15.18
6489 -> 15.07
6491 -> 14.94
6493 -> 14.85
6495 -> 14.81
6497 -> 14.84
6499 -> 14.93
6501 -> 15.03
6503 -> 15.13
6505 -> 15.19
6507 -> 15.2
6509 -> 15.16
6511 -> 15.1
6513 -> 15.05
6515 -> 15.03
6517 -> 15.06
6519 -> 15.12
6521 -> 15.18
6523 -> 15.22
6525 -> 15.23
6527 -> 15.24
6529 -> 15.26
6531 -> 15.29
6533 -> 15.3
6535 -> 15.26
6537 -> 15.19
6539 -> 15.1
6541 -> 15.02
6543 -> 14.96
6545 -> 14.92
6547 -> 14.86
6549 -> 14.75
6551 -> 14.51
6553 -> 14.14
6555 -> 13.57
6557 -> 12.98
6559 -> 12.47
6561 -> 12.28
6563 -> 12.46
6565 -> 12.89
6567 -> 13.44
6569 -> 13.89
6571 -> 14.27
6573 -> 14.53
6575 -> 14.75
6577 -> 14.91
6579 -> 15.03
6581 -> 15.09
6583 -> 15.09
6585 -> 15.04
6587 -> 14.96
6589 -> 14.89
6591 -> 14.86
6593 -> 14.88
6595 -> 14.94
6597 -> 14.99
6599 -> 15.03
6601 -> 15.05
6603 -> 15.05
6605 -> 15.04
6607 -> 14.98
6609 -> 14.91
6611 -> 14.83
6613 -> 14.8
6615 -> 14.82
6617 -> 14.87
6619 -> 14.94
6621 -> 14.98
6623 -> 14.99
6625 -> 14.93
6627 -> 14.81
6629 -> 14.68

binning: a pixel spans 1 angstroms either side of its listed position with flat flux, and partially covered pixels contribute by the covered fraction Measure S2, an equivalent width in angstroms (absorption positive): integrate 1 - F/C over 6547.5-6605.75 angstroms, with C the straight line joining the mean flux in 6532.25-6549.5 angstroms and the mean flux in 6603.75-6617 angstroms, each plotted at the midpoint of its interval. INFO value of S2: 2.45 angstroms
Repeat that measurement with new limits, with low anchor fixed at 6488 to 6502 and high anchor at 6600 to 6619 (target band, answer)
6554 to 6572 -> 2.2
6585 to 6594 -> 0.0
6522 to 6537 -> -0.3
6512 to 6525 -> -0.2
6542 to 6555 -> 0.3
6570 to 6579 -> 0.2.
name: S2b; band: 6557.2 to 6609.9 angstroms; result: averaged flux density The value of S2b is 14.4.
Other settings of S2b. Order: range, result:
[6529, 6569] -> 14.2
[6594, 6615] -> 15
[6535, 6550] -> 15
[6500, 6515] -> 15.1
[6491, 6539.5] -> 15.1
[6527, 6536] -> 15.3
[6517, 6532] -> 15.2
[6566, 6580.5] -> 14.4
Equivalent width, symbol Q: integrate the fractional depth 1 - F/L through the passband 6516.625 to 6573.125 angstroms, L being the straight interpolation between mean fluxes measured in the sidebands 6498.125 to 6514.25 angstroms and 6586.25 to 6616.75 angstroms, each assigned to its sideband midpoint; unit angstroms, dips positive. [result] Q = 2.31 angstroms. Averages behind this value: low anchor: 15.1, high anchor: 14.9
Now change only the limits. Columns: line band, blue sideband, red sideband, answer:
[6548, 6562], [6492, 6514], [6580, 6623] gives 1.4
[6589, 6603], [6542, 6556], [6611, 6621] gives -0.2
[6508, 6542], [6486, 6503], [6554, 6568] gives -2.8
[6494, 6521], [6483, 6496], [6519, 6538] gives 0.1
